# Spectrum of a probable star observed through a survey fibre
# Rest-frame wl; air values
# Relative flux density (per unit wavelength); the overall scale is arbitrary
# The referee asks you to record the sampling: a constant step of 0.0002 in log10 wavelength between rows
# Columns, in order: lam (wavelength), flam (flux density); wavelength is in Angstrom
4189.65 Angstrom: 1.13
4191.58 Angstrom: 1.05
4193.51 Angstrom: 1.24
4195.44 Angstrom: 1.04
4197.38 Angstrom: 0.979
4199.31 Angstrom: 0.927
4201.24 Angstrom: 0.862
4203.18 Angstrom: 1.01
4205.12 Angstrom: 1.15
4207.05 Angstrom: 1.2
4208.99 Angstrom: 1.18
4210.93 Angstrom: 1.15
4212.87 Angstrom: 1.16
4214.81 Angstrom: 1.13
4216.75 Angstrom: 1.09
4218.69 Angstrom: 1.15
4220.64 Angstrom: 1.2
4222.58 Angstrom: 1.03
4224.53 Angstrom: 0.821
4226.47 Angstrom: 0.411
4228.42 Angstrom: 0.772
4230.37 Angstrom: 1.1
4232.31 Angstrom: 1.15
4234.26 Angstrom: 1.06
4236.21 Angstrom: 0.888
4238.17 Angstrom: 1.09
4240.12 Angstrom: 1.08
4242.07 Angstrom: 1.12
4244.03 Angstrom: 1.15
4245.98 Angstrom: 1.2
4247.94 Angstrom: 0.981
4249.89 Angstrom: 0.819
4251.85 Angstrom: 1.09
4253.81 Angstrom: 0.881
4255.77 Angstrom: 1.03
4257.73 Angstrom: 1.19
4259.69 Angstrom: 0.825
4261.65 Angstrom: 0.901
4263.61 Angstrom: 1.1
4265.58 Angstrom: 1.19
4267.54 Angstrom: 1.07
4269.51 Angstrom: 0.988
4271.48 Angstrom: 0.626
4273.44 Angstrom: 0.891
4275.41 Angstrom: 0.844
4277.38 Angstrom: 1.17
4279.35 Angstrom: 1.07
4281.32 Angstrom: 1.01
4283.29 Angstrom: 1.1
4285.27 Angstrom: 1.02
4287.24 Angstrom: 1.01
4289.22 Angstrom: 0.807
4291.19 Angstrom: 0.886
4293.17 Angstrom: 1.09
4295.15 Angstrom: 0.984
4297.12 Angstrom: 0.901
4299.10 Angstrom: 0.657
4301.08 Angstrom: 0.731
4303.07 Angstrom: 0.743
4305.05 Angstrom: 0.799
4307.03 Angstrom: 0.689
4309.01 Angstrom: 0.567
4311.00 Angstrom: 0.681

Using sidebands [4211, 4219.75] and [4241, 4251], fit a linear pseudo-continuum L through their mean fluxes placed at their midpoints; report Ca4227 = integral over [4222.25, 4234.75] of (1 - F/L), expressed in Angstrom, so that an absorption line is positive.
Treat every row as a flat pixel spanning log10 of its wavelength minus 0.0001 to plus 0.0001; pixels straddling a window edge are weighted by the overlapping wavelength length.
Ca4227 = 2.3 Angstrom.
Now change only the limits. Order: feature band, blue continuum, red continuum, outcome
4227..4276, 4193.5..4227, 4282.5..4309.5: -2.2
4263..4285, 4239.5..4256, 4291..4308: -1.7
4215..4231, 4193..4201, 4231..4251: 1.3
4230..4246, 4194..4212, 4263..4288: -0.8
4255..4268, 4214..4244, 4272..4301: -0.9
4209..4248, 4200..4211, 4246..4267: 0.3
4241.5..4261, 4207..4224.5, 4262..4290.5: 0.4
